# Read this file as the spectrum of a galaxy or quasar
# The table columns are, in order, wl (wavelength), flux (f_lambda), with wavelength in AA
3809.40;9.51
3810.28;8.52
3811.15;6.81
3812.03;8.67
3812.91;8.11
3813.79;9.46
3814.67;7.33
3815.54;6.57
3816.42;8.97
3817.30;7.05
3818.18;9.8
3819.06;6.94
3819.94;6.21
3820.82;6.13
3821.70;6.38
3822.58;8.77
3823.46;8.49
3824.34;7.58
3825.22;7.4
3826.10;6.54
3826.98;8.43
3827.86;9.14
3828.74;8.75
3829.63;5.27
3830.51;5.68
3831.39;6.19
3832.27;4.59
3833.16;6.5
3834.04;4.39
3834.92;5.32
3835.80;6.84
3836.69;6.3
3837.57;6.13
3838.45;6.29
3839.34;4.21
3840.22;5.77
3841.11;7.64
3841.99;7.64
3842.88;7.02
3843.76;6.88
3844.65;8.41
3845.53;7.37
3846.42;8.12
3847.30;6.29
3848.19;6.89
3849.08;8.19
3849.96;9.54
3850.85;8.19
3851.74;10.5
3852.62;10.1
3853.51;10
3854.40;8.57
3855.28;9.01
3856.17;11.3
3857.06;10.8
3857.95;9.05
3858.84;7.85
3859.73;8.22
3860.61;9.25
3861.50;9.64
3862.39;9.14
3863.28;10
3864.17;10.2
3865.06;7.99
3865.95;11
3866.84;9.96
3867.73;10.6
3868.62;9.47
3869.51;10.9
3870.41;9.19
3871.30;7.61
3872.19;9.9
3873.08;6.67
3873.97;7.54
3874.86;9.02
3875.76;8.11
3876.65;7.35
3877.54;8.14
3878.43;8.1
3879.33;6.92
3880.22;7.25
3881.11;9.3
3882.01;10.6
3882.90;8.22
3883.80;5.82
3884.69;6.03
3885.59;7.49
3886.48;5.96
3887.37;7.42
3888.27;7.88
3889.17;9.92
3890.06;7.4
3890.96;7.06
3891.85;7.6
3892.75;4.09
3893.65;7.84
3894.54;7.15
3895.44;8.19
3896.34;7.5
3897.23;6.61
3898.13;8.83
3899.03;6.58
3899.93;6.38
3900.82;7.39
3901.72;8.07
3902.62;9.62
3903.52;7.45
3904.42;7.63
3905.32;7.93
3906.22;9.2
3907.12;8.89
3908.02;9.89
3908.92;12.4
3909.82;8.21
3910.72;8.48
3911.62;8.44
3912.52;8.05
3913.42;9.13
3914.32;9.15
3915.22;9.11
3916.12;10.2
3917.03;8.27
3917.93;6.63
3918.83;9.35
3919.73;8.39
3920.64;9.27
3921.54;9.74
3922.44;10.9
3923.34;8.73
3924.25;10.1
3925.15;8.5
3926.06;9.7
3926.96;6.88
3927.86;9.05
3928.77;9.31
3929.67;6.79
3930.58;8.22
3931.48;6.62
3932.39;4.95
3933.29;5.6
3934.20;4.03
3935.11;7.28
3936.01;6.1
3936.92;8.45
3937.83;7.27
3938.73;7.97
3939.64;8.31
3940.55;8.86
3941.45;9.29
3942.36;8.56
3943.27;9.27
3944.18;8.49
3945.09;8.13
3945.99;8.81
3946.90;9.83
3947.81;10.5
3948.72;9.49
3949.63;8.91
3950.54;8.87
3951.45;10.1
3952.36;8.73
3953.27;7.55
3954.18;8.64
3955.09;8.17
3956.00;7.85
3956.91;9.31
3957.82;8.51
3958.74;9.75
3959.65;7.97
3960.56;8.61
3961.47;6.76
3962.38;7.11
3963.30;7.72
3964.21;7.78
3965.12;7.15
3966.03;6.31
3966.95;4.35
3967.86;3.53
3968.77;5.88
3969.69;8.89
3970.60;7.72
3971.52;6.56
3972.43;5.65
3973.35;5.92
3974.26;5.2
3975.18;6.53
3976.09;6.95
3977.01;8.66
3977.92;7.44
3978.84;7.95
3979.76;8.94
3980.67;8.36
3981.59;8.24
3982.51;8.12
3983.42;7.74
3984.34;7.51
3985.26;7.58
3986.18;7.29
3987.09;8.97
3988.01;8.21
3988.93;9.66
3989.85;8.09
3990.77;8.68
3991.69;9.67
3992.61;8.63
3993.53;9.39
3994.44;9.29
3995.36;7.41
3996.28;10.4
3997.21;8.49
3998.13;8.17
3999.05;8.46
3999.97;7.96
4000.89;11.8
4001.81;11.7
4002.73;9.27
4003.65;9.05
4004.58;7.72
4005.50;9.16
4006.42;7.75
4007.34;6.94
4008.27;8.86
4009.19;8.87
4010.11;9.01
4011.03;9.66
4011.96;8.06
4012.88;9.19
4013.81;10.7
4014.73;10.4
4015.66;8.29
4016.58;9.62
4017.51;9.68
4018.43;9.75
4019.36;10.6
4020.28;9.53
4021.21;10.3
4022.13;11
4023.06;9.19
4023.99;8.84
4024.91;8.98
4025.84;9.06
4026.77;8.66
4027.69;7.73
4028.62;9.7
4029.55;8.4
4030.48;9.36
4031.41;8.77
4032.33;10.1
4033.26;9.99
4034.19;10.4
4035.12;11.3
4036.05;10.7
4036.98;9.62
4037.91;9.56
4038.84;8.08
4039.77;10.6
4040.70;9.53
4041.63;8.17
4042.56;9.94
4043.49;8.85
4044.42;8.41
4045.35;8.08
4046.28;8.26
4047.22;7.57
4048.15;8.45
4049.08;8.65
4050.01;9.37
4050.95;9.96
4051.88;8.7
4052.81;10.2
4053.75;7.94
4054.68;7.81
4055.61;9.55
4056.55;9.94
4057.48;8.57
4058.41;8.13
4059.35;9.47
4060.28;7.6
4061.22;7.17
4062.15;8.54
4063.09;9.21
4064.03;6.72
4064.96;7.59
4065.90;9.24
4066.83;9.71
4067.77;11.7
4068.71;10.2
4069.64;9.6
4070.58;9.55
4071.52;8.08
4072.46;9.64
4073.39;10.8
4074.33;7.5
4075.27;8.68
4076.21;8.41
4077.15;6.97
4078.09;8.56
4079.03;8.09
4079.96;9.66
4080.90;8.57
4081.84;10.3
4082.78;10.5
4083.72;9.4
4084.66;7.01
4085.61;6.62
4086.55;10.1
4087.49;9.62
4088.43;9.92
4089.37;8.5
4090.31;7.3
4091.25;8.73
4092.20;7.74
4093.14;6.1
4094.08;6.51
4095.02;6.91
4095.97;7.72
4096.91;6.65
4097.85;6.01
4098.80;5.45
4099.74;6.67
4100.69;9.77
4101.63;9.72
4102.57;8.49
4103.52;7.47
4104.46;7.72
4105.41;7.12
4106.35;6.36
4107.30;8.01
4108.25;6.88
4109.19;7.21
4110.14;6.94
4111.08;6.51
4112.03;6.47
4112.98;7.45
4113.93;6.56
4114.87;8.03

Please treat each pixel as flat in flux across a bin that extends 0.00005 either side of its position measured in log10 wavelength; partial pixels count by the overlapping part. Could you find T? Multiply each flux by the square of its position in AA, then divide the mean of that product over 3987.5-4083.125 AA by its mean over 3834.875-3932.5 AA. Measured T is 1.2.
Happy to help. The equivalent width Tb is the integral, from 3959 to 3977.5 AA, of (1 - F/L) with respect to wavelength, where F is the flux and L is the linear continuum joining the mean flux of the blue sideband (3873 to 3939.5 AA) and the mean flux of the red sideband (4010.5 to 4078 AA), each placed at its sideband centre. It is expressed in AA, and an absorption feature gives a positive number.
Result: 3.71 AA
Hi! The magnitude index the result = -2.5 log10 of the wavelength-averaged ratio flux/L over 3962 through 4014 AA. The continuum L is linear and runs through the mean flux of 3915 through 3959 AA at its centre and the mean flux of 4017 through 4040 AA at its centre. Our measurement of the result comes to 0.13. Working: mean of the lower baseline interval 8.42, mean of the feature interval 8.07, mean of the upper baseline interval 9.59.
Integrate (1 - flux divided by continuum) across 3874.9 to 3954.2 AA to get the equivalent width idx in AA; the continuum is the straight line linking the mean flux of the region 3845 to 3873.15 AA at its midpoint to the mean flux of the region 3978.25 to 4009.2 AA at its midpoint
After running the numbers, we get 6.7 AA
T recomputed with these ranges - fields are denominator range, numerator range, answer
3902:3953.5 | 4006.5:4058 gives 1.14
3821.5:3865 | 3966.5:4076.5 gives 1.23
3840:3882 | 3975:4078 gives 1.12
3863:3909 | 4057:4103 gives 1.14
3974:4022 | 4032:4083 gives 1.06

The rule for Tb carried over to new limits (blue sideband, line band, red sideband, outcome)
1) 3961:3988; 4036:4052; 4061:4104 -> -2.05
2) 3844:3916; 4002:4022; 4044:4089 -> -1.15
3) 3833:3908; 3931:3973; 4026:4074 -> 3.81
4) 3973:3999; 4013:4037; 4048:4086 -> -3.27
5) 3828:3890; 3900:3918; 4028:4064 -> -0.91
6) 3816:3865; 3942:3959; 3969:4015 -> -1.43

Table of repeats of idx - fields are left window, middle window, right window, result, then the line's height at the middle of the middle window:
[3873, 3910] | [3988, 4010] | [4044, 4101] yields -1.8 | 8.23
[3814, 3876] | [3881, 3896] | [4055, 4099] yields 1.1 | 8.07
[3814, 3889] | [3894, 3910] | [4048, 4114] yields -0.4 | 8.01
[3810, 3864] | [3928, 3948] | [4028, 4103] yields 0.9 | 8.18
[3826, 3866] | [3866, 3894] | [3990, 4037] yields 0.1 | 8.13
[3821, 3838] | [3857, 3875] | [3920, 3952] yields -4.7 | 7.31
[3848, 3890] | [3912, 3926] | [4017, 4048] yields -0.2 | 8.92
